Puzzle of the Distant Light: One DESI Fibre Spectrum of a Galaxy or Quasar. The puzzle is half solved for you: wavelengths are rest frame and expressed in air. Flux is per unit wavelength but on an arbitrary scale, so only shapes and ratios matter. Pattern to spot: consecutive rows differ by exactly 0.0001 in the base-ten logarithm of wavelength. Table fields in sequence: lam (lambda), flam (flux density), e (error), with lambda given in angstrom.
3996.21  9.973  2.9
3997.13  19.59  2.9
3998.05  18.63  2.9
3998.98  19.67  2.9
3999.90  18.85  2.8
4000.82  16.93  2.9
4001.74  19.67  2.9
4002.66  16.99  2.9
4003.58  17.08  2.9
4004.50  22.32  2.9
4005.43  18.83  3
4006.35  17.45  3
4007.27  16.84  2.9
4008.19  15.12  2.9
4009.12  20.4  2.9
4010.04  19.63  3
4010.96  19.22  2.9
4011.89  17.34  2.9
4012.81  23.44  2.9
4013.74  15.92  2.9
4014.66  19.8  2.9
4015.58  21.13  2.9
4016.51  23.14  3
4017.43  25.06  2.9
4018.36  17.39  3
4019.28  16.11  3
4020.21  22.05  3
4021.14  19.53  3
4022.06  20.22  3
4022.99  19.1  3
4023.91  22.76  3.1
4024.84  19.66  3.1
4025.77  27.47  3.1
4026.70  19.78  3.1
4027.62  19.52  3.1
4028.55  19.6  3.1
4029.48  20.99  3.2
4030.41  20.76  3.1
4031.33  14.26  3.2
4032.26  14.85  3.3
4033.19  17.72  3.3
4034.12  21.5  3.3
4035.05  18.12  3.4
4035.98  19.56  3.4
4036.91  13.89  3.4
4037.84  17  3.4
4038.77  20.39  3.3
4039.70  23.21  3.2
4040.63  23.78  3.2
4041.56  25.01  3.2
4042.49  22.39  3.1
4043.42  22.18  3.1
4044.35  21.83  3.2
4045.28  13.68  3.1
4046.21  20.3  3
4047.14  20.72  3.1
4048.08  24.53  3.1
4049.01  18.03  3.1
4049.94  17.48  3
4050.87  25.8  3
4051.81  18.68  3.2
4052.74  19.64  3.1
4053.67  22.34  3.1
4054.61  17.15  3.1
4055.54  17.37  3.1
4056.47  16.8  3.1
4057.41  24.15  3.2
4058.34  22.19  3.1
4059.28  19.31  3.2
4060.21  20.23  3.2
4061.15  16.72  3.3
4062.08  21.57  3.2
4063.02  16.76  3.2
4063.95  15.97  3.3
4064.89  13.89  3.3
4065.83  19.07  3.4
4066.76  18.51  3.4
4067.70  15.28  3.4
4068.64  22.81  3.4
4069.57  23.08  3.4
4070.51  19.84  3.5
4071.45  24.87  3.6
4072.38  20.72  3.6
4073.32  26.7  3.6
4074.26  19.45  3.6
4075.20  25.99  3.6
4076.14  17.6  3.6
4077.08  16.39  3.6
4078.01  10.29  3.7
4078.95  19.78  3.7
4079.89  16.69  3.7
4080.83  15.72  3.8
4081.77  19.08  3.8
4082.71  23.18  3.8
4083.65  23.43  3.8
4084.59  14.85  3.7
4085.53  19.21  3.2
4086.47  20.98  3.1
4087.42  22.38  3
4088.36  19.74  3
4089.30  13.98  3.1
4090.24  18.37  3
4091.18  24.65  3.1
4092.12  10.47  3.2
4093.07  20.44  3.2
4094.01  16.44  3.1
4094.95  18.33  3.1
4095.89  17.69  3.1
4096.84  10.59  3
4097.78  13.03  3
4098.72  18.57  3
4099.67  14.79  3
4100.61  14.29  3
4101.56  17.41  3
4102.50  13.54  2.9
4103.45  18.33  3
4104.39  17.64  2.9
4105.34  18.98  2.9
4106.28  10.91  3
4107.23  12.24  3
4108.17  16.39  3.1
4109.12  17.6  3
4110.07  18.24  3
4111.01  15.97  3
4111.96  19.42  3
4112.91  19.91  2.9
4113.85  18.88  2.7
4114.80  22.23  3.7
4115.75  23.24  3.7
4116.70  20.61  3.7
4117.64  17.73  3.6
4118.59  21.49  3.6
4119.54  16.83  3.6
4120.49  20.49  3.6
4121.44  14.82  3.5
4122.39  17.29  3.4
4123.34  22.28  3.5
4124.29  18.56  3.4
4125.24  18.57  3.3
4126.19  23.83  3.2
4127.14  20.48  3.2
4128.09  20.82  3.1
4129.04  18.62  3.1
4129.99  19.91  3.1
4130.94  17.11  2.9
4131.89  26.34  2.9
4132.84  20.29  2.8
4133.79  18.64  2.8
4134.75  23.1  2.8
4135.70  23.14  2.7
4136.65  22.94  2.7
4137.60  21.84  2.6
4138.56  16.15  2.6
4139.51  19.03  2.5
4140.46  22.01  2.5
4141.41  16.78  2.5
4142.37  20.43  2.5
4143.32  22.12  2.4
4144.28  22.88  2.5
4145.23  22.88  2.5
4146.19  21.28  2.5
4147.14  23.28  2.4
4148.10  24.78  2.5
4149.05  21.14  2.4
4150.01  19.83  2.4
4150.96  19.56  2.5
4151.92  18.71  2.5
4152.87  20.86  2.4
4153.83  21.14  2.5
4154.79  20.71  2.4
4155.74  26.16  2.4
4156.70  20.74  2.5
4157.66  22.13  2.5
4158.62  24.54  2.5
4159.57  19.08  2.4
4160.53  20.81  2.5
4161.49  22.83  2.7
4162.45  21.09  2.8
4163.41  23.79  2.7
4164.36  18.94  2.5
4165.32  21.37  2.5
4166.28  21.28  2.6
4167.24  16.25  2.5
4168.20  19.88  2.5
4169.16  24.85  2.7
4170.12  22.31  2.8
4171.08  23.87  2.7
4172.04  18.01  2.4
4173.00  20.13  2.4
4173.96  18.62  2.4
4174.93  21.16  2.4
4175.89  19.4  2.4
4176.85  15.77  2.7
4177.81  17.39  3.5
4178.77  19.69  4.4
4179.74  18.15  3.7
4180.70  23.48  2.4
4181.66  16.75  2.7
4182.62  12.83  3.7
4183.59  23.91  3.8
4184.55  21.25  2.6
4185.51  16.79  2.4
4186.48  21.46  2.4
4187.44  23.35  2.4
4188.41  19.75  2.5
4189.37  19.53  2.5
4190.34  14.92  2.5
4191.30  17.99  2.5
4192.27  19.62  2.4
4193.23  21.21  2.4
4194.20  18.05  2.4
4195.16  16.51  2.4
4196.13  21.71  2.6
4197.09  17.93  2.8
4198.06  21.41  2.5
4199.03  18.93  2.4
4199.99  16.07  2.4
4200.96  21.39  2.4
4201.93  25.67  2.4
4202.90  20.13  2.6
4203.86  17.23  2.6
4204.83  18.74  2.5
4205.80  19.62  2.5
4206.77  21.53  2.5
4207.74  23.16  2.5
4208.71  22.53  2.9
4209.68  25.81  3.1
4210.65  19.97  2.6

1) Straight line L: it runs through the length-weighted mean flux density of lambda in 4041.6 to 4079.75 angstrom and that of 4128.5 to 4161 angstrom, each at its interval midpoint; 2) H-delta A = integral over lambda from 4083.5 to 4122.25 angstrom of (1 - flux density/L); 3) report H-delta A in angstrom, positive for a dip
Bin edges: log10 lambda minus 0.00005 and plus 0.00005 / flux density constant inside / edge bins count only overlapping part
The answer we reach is 5.4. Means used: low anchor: 19.8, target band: 17.6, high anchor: 21.1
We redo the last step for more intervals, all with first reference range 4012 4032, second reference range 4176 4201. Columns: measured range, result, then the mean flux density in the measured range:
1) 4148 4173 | -2.6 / 21.3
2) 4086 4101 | 1.9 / 17.2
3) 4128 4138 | -0.9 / 21.2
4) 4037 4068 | 0.5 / 19.7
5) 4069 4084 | -0.2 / 20.2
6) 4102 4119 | 1.4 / 18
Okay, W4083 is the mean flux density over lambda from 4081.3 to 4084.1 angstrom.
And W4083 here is 21.9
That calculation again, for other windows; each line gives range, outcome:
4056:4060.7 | 20.5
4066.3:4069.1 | 18.8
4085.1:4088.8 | 20.6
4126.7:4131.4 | 19.4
